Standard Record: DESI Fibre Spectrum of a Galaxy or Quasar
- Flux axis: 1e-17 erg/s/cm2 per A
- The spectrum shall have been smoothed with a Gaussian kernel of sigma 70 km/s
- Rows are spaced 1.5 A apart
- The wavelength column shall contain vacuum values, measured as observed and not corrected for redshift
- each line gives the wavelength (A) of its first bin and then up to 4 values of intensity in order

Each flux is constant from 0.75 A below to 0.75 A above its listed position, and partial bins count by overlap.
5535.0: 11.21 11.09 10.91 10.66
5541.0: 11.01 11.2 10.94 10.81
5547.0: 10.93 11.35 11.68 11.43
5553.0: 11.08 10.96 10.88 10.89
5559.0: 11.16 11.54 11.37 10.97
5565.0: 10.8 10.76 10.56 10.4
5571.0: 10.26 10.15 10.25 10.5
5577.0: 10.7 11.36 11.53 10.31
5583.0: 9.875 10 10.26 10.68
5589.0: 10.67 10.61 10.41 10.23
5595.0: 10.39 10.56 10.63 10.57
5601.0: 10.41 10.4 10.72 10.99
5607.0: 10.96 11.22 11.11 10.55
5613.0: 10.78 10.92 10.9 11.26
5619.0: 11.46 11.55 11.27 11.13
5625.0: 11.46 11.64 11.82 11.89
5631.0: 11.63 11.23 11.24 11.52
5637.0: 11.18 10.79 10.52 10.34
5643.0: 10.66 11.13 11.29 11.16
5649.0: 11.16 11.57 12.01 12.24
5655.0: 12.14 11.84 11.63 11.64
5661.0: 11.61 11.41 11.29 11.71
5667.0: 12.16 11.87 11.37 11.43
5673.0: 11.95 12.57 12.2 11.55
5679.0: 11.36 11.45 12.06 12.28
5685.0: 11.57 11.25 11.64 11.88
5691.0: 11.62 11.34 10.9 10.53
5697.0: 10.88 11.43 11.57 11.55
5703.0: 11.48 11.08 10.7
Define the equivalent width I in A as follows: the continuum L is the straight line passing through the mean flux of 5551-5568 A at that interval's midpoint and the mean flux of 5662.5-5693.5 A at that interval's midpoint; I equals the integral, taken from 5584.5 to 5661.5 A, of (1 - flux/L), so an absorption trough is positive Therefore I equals 2.2 A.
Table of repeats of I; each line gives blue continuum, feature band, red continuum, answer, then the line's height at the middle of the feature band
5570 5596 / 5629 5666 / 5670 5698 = -0.69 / 11.2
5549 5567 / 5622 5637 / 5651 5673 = 0.10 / 11.6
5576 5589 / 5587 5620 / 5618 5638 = 0.71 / 11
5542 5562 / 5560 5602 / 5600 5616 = 1.46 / 11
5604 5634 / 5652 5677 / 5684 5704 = -1.11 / 11.3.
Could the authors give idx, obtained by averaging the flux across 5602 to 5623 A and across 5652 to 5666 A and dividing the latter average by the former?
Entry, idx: 1.07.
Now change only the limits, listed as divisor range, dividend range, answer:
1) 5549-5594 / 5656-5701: 1.08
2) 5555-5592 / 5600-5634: 1.04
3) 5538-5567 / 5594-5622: 0.98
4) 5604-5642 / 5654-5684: 1.05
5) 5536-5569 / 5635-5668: 1.03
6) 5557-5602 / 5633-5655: 1.06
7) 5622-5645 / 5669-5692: 1.05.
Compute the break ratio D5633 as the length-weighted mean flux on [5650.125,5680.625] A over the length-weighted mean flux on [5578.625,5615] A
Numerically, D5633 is 1.1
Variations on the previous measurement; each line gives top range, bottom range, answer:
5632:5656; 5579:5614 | 1.06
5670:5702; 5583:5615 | 1.09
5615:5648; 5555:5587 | 1.05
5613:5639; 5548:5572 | 1.03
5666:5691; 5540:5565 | 1.06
